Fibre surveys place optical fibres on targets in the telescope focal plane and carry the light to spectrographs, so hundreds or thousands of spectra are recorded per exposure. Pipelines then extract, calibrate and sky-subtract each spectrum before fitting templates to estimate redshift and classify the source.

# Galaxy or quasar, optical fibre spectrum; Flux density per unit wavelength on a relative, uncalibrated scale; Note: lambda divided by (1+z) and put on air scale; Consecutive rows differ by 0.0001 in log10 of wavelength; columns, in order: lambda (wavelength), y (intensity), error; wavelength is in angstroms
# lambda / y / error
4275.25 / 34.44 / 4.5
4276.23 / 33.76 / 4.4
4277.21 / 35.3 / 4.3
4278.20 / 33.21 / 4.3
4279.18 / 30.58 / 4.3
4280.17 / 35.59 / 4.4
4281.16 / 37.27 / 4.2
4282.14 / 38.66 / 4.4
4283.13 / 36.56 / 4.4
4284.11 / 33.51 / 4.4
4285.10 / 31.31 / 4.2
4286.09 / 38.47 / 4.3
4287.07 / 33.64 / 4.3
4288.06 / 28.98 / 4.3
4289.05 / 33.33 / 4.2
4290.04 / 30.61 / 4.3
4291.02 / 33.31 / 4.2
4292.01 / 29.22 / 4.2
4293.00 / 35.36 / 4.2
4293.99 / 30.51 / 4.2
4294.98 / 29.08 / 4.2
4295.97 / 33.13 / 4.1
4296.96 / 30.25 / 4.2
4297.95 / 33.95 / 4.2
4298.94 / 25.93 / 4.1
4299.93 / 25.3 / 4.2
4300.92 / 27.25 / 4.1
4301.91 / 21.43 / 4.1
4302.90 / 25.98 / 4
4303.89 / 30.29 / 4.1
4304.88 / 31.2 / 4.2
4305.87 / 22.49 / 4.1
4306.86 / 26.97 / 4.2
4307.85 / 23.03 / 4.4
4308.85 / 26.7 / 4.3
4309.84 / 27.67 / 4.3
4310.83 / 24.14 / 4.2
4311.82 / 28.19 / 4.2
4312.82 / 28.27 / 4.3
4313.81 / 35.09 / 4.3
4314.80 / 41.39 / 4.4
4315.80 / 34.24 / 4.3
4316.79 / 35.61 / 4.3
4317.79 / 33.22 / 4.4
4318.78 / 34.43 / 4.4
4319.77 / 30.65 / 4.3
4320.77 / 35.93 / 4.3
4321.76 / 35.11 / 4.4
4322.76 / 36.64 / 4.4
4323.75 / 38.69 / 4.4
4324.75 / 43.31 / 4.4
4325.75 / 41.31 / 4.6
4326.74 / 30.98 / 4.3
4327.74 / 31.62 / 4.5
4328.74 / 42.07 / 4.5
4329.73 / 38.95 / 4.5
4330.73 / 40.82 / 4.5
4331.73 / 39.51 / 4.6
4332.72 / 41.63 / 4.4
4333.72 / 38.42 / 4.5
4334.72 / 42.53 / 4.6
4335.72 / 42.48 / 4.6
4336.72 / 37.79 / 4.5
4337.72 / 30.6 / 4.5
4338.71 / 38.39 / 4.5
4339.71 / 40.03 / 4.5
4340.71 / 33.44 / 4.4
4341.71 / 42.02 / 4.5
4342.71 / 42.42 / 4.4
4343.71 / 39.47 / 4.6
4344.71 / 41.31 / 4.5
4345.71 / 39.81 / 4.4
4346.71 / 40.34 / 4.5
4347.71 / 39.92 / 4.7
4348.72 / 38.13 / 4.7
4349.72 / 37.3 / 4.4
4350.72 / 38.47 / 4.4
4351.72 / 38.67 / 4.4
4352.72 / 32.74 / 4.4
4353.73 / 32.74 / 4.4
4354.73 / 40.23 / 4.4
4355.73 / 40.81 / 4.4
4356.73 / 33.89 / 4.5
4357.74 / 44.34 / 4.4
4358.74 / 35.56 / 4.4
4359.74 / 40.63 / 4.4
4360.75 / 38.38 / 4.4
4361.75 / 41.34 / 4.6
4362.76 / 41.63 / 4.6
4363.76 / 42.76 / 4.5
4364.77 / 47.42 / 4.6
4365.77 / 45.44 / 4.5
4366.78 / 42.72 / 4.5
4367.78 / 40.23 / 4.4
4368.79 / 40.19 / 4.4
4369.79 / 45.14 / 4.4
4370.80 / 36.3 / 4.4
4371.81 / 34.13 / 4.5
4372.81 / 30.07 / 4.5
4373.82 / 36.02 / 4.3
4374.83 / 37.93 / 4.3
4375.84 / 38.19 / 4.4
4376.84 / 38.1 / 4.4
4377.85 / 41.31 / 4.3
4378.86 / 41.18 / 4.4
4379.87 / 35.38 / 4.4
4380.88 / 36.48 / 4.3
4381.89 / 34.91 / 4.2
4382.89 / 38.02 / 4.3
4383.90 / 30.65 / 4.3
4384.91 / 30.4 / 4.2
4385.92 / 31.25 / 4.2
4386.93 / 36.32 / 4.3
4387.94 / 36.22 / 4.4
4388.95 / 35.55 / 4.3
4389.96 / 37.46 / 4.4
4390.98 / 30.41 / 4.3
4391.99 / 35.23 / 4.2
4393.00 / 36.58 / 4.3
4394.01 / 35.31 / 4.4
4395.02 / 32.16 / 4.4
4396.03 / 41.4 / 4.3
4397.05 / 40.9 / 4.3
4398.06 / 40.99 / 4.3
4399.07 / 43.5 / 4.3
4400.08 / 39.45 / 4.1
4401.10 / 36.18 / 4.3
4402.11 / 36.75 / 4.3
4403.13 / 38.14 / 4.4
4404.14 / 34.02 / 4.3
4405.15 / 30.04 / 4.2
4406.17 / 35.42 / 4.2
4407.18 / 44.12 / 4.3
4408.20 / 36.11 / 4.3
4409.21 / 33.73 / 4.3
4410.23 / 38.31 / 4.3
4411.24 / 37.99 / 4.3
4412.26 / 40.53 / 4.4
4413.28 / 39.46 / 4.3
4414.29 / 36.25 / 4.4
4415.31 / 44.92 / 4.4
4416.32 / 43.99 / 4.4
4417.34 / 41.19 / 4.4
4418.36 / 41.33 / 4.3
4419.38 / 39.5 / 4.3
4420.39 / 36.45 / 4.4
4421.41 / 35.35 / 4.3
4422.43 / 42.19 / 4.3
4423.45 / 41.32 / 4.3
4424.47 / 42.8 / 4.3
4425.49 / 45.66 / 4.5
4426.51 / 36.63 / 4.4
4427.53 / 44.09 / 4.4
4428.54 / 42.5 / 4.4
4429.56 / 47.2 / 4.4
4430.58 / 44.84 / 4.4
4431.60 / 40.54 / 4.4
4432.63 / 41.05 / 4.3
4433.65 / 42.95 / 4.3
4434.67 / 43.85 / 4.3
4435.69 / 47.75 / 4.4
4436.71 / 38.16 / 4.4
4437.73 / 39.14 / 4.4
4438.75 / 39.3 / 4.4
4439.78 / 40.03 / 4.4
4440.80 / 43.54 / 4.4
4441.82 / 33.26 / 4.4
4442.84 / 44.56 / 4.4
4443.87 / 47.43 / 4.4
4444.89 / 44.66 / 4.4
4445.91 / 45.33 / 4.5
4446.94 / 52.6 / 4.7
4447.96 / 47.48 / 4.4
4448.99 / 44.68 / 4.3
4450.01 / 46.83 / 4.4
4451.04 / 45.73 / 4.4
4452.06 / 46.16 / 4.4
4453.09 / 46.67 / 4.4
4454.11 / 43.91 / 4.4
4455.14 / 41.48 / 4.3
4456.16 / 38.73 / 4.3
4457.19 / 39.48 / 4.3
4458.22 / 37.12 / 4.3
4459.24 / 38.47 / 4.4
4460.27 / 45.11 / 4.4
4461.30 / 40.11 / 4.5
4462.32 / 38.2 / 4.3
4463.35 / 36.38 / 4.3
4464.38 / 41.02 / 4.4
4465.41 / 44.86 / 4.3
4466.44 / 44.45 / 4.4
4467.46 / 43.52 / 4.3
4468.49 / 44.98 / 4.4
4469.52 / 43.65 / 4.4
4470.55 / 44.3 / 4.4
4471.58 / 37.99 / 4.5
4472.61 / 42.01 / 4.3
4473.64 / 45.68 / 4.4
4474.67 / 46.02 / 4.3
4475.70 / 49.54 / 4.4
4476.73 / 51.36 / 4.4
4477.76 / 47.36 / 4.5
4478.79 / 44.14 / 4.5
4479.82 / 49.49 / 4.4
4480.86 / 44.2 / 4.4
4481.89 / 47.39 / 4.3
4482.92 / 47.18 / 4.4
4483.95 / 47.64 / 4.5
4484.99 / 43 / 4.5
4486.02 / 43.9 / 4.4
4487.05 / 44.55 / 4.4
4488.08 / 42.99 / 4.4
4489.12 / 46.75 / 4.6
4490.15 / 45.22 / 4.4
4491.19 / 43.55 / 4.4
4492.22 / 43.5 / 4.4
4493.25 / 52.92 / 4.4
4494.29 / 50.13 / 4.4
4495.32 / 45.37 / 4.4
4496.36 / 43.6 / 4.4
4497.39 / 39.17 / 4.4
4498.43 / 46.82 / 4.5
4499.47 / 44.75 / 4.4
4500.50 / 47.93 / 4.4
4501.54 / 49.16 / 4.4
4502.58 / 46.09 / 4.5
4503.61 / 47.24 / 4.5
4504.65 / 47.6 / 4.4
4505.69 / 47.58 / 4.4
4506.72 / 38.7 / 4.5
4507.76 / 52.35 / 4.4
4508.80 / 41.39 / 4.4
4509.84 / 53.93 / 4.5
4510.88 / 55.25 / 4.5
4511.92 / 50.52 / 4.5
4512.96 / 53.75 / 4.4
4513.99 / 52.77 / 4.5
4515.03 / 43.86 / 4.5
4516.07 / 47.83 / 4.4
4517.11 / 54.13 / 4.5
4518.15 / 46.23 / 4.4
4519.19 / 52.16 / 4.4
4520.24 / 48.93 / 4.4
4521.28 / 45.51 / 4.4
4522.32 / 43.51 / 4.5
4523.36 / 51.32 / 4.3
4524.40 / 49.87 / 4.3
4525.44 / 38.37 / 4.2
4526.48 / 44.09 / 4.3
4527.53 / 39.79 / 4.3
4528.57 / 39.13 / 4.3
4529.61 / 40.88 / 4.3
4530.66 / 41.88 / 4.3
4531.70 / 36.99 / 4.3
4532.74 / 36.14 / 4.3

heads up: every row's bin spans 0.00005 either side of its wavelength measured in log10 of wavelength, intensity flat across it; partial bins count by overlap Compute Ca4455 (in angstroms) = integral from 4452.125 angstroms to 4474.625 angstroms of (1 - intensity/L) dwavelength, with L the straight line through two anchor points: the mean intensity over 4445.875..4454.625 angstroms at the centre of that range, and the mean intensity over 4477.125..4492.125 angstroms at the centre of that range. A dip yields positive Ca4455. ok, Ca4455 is 2.05 angstroms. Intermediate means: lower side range 46.6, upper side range 45.5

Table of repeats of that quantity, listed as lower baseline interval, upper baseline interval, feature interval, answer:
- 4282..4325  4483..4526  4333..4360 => -2.99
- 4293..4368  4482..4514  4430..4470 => 0.80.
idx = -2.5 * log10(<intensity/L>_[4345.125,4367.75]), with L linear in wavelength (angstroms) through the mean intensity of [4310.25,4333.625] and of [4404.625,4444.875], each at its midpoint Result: -0.06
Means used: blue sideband 35.8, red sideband 40.7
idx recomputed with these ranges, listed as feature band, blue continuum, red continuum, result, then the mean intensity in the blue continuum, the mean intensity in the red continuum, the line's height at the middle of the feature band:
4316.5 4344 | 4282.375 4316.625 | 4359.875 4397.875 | -0.14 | 30.3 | 37.7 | 33.2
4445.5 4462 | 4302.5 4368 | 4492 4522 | 0.02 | 36.7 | 47.9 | 44.4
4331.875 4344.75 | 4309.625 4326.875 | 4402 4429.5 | -0.11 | 34.3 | 39.4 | 35.4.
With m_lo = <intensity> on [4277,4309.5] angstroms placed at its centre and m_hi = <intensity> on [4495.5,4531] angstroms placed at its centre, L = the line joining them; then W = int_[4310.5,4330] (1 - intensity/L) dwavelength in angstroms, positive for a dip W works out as -1.4 angstroms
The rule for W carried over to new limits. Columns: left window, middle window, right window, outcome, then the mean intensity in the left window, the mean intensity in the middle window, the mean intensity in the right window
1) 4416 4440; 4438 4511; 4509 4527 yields 1.0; 41.6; 44.7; 48.8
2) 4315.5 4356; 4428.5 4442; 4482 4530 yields 0.3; 37.9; 41.9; 46.6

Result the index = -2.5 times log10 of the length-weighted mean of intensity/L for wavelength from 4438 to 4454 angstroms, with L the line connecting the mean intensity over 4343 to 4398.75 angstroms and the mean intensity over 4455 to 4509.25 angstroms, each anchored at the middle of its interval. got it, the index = -0.05 mag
